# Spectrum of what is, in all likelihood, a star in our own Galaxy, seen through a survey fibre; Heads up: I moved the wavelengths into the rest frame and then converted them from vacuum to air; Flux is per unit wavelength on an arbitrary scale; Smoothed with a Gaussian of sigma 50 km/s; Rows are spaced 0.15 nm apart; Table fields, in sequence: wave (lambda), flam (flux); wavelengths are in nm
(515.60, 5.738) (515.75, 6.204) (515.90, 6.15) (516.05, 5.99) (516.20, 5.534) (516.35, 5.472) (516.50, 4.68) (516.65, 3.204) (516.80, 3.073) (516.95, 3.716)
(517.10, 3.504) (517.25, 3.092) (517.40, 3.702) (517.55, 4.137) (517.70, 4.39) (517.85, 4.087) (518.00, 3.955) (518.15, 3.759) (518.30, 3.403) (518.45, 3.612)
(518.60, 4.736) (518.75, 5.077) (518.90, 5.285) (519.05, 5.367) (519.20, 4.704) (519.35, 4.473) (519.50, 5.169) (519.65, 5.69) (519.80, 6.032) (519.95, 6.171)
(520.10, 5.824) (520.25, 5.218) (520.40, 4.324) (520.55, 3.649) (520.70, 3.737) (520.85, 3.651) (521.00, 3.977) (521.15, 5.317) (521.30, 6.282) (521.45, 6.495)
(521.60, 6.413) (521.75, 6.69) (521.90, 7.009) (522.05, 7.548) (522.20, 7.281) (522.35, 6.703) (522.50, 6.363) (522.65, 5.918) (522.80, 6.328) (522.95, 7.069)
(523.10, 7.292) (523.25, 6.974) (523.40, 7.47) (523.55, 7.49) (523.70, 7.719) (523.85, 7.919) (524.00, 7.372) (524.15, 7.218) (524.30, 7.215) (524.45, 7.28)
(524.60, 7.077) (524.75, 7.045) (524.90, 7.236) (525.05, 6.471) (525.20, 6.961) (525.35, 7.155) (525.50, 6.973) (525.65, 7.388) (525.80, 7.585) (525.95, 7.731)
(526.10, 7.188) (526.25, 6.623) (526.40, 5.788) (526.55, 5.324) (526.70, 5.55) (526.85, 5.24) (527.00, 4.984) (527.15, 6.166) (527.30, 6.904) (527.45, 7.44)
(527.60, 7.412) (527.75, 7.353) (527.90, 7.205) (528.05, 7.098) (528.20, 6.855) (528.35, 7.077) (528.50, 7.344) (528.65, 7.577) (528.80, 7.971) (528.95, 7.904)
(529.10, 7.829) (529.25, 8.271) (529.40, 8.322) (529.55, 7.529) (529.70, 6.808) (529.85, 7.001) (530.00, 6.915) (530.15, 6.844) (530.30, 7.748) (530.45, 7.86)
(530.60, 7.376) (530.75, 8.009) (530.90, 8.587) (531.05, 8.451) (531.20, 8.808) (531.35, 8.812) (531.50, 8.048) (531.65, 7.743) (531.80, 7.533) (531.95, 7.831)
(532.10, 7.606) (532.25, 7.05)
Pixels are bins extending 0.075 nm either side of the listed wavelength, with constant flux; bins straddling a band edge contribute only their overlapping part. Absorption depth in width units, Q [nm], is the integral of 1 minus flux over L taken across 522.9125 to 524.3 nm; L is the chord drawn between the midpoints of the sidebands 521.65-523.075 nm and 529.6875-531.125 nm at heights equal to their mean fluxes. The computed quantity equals -0.10 nm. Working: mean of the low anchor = 6.78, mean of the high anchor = 7.59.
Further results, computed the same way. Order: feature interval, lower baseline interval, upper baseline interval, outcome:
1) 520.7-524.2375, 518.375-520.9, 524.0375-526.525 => -0.347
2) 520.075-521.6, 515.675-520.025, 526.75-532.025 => 0.136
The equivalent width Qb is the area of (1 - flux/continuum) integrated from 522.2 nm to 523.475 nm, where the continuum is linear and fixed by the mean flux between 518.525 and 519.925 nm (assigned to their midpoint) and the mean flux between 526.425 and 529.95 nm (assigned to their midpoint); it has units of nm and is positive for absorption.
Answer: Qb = -0.19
